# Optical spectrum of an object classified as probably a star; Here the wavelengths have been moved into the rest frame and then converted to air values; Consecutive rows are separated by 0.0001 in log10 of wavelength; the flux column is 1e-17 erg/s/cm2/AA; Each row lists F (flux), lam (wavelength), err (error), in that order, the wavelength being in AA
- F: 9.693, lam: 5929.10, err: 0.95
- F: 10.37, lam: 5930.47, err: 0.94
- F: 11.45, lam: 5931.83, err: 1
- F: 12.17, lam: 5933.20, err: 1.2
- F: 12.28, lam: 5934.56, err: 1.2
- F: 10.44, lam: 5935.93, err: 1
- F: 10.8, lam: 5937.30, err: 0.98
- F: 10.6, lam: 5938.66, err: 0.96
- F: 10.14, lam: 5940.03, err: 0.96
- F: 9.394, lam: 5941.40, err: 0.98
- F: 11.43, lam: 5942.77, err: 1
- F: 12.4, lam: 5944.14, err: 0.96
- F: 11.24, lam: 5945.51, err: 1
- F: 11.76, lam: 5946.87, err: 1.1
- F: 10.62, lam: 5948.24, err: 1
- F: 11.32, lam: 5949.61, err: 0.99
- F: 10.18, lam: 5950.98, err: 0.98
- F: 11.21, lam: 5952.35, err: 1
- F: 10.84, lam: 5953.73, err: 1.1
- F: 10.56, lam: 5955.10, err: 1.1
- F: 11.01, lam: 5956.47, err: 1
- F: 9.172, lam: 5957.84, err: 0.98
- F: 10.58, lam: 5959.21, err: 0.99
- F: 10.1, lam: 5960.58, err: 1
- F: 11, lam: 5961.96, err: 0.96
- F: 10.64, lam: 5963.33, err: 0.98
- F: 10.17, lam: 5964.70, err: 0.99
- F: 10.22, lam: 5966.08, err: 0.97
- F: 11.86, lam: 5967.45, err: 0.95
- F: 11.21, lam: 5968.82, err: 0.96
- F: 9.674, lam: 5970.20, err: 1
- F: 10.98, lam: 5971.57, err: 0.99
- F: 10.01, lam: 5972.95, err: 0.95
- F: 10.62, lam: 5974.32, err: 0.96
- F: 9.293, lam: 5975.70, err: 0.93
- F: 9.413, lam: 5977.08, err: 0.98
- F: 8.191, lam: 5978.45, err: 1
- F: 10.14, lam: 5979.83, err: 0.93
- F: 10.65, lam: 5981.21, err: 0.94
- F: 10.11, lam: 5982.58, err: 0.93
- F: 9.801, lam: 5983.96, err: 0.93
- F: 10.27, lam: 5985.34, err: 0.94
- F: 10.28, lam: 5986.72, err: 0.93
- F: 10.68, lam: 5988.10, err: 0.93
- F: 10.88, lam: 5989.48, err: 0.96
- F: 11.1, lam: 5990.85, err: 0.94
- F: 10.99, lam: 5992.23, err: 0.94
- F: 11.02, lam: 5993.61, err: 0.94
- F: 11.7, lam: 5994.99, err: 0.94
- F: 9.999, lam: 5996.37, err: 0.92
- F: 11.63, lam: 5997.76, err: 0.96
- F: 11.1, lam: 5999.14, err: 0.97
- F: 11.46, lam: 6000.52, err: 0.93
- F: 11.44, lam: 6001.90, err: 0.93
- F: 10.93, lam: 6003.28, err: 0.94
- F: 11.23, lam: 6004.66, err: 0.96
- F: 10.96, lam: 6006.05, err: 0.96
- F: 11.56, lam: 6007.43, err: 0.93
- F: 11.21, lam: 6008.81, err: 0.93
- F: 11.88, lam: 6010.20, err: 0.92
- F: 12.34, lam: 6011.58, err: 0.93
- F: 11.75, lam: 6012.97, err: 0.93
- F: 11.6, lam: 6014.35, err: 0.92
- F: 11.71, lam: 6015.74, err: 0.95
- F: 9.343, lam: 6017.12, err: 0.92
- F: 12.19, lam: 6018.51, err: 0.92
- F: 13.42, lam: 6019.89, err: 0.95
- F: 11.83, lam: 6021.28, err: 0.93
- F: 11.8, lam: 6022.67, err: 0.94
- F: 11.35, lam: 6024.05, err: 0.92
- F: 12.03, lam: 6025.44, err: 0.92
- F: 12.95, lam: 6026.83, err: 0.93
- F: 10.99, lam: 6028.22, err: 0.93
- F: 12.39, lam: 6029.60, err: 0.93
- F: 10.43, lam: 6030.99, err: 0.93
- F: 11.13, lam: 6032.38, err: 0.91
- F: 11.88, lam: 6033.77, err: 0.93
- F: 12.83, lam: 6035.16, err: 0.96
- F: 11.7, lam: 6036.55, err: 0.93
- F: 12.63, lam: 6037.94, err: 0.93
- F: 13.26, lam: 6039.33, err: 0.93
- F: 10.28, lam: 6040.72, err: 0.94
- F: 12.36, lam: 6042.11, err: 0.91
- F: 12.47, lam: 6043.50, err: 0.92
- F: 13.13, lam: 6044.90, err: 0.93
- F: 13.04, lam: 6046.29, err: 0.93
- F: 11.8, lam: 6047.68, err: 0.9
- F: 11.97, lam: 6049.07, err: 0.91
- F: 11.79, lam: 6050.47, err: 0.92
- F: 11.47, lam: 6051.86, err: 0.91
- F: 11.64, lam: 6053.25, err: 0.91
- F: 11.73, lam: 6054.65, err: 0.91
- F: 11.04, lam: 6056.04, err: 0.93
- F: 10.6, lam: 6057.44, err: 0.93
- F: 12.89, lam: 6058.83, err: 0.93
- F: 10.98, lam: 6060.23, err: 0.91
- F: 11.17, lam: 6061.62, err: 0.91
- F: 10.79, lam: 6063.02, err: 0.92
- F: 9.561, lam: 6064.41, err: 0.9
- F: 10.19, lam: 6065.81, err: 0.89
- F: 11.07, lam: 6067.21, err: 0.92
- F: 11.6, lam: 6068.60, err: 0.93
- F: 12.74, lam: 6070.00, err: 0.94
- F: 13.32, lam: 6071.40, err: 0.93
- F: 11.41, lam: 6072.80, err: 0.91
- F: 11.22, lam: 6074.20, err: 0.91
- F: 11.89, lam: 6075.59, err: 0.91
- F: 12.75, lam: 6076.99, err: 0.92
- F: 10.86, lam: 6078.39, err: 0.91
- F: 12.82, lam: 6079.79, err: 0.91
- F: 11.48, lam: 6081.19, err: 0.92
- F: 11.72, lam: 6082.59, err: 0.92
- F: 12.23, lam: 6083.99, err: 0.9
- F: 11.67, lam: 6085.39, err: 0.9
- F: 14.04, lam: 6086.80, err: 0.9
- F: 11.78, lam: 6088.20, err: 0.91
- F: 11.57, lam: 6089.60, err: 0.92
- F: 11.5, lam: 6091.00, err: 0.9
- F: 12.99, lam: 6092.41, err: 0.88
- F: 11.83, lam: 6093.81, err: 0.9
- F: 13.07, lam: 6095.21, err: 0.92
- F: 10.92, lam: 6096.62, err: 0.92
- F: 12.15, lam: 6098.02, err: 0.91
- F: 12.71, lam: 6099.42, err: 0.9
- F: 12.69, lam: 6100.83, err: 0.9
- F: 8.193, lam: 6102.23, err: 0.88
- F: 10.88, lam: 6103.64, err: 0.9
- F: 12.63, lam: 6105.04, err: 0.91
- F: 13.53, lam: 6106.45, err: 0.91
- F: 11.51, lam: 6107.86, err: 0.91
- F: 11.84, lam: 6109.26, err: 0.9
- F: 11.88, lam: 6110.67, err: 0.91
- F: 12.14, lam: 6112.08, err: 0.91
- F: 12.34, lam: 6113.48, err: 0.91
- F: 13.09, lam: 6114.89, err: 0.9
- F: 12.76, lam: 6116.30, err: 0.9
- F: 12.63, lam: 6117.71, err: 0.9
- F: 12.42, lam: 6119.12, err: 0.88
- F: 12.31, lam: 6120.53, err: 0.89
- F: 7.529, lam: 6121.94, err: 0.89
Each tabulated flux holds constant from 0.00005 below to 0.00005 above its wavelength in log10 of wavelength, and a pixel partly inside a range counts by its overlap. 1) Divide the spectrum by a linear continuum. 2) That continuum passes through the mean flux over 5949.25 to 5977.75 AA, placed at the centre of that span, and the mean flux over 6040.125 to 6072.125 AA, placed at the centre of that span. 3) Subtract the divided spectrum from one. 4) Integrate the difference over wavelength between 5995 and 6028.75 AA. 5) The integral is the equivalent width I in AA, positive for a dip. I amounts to -1.4 AA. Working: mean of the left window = 10.5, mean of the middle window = 11.5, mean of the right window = 11.6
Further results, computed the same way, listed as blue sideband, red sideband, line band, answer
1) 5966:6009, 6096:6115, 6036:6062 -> -1.4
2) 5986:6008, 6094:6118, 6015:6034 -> -0.6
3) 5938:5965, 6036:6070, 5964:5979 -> 1.0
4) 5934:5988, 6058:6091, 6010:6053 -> -2.5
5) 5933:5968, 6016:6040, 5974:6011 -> 2.3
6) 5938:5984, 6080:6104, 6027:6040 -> -0.8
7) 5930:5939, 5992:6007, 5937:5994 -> 3.3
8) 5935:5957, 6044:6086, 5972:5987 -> 1.6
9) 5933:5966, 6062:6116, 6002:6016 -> -0.3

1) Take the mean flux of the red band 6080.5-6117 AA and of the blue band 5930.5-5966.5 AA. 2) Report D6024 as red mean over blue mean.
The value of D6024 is 1.11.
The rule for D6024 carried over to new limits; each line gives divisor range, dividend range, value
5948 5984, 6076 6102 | 1.17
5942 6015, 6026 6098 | 1.10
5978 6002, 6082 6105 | 1.12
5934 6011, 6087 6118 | 1.12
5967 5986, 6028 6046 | 1.18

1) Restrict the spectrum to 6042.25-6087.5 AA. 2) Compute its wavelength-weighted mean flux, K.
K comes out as 11.8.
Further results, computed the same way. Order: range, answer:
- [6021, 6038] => 11.8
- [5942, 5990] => 10.5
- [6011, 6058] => 11.8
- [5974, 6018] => 10.8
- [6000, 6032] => 11.6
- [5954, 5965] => 10.4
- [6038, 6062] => 11.9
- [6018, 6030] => 12.1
